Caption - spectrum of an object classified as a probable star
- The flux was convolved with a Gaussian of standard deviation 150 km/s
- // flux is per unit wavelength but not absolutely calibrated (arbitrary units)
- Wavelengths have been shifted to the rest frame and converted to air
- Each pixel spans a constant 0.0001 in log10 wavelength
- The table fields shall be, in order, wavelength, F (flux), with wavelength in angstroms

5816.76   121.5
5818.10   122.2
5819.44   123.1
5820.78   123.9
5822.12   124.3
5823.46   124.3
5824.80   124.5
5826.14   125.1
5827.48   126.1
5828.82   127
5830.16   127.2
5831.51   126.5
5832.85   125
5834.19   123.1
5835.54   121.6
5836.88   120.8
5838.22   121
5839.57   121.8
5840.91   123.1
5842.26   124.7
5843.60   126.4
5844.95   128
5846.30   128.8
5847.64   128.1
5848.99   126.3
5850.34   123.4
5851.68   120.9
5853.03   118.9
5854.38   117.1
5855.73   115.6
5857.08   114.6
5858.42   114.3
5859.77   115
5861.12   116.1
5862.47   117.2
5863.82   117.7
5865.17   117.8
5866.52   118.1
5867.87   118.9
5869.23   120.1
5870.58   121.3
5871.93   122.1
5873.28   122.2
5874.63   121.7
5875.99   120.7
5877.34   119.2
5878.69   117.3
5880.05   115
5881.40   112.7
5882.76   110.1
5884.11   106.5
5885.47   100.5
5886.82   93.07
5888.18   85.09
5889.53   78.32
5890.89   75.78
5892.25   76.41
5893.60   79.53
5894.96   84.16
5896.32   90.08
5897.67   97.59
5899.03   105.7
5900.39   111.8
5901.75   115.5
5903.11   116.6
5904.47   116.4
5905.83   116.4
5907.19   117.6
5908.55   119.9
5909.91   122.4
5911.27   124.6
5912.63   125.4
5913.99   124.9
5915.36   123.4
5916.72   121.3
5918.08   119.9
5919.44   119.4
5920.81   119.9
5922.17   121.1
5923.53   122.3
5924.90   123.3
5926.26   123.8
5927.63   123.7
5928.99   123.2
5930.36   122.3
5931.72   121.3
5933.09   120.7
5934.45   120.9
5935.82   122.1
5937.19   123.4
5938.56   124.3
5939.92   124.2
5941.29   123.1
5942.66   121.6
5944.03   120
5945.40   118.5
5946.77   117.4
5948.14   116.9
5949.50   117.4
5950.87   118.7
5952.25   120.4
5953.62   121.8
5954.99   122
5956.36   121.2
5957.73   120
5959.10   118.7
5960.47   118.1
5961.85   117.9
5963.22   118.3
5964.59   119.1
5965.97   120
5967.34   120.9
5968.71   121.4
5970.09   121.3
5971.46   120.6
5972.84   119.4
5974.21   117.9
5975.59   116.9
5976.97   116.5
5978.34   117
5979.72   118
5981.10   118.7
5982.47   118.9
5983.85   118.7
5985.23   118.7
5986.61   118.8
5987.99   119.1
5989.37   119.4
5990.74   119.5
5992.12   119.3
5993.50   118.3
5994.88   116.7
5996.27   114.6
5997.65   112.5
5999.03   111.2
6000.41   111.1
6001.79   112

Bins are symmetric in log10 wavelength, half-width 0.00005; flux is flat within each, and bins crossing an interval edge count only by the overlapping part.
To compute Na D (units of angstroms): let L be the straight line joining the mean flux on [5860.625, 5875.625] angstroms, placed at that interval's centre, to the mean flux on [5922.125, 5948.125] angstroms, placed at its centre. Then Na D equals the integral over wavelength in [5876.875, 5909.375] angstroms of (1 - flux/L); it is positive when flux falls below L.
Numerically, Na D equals 4.8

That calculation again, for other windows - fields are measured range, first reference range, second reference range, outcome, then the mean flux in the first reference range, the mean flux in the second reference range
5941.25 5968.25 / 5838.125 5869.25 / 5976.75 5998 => -0.22 angstroms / 121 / 118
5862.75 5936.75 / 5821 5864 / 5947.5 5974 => 4.83 angstroms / 122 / 120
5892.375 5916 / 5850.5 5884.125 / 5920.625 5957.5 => 1.79 angstroms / 118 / 121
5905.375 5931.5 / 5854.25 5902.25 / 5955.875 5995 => -2.20 angstroms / 108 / 119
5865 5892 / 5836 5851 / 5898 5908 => 2.11 angstroms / 125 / 114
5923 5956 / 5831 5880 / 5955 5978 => -0.46 angstroms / 121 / 119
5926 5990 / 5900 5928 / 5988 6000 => -0.95 angstroms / 120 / 116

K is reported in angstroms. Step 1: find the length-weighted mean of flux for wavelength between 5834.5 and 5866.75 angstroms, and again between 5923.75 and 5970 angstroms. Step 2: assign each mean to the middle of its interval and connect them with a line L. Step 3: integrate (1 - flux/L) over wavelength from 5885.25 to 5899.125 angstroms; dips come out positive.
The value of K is 3.9 angstroms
